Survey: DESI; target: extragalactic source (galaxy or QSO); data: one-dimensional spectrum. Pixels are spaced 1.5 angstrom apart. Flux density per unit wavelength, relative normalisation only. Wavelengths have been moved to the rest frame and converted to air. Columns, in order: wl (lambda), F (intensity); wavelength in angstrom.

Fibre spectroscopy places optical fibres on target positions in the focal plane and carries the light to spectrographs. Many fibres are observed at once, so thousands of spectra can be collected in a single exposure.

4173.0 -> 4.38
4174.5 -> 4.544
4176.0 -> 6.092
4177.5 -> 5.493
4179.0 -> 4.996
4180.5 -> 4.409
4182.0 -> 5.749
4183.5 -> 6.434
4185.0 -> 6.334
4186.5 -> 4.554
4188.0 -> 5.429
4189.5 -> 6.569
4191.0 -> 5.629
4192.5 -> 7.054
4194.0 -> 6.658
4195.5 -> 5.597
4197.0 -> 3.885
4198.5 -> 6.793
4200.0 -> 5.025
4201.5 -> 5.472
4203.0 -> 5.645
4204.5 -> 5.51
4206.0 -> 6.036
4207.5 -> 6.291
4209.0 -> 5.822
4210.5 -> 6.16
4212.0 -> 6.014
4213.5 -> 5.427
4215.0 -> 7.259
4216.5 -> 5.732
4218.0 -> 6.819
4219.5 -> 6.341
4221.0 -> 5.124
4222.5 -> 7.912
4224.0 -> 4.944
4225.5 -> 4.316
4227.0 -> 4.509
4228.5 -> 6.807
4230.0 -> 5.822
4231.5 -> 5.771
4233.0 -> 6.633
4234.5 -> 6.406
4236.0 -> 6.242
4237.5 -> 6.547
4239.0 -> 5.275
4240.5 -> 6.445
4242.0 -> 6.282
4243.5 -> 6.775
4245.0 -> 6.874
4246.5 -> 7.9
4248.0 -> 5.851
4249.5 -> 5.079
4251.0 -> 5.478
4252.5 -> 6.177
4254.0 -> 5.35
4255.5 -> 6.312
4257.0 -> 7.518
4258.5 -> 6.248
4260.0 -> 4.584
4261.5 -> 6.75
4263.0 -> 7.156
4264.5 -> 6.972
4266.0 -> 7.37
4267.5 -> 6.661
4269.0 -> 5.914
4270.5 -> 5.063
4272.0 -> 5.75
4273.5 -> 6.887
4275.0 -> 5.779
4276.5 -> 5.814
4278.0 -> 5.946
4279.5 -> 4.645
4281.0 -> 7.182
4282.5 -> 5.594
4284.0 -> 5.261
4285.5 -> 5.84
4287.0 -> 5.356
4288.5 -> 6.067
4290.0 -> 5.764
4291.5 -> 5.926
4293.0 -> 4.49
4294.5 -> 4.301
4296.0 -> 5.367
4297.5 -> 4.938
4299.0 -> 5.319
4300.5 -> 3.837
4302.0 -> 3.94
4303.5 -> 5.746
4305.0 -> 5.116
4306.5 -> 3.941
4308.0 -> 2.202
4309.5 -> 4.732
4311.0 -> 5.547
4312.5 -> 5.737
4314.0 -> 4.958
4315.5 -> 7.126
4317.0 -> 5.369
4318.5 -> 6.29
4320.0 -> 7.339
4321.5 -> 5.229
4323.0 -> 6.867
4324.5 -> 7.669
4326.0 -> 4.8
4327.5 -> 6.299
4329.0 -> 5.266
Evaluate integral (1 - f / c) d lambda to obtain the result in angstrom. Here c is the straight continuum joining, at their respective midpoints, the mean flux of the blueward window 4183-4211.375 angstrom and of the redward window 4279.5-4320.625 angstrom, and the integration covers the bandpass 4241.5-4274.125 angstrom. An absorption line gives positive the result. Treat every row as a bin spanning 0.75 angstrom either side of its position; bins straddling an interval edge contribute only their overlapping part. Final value -4.75 angstrom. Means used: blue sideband 5.83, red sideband 5.29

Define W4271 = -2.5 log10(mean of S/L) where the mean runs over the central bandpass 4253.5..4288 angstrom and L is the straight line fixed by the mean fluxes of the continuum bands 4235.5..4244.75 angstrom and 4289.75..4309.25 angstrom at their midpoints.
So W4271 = -0.121 mag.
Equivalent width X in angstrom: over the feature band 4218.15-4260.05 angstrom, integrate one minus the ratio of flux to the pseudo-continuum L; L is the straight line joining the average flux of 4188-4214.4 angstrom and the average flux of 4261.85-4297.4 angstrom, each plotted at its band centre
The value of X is -1.6 angstrom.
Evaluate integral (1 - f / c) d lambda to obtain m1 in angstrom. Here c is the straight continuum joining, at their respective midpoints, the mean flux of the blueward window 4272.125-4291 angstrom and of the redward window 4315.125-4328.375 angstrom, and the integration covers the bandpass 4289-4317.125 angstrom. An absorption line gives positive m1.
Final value 5.17 angstrom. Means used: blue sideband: 5.84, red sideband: 6.3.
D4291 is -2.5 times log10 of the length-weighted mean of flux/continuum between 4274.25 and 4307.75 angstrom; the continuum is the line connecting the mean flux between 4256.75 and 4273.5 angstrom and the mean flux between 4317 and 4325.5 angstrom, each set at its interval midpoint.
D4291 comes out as 0.222 mag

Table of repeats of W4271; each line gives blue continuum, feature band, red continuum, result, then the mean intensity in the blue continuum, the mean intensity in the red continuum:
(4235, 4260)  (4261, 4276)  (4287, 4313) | -0.130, 6.22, 4.89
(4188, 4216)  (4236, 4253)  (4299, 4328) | -0.095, 5.92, 5.4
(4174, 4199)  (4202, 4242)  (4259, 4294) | -0.042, 5.66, 5.94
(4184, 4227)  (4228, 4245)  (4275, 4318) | -0.119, 5.85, 5.23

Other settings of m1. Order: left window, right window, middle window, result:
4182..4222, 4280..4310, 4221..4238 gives -0.9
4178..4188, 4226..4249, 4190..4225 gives -1.0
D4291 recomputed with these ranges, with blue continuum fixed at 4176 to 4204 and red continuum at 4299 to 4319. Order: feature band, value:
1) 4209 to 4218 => -0.12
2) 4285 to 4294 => -0.09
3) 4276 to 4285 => -0.12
